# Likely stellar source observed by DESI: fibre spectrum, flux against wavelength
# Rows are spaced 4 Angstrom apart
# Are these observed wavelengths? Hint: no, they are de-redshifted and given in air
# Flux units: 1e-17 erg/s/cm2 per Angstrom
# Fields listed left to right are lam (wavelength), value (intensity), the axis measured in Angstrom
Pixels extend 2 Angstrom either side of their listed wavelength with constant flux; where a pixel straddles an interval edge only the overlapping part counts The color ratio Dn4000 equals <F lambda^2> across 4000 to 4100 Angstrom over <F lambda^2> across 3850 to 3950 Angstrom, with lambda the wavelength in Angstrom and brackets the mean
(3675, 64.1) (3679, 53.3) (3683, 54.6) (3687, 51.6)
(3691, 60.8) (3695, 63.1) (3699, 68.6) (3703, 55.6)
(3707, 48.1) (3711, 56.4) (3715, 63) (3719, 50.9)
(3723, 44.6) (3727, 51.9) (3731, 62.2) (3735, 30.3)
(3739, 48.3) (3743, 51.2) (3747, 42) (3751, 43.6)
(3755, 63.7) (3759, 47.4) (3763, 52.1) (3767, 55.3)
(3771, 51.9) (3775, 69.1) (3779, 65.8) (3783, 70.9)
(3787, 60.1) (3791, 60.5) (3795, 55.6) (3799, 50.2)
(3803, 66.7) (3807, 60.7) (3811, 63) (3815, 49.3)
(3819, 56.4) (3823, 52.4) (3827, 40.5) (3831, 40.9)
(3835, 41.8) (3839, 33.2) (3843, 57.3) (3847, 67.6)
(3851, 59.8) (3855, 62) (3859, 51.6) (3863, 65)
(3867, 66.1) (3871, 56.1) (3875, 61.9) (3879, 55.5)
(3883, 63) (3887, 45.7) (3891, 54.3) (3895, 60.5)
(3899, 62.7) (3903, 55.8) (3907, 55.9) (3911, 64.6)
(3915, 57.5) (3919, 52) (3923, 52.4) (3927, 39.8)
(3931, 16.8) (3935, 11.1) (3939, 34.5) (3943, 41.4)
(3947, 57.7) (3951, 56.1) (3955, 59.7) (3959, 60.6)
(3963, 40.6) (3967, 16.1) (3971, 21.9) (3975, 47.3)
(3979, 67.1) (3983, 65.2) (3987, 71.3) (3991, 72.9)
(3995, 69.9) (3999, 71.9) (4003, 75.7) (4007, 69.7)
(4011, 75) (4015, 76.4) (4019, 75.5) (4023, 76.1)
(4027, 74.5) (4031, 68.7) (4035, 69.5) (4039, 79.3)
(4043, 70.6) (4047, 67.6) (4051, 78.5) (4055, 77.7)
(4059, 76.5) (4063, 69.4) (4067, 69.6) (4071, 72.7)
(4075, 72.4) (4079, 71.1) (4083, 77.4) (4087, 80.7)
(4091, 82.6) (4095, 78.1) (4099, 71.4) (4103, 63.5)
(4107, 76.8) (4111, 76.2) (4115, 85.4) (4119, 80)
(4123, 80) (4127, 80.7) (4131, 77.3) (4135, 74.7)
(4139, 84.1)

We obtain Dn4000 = 1.5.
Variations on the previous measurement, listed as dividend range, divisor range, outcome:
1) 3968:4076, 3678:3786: 1.47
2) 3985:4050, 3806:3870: 1.47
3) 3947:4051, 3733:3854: 1.33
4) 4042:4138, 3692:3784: 1.66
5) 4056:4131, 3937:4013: 1.42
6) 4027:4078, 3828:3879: 1.46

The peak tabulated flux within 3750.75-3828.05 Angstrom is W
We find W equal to 70.9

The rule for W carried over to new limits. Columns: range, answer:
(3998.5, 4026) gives 76.4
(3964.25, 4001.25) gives 72.9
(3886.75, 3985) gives 67.1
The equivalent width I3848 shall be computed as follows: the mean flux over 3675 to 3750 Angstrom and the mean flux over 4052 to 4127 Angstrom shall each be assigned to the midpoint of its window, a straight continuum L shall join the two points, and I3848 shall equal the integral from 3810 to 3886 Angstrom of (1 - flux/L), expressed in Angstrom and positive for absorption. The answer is 8.4 Angstrom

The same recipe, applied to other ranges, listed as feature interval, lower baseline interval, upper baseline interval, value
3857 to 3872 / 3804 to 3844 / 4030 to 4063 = -1.61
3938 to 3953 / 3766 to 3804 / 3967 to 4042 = 3.89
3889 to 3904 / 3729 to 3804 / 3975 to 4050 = 1.22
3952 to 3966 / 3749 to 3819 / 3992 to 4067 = 3.61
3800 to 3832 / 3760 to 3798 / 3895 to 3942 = 1.20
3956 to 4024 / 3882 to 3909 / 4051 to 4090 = 5.09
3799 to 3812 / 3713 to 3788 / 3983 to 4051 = -0.84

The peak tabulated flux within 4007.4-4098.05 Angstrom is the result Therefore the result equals 82.6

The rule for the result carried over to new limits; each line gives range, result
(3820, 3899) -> 67.6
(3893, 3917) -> 64.6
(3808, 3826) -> 63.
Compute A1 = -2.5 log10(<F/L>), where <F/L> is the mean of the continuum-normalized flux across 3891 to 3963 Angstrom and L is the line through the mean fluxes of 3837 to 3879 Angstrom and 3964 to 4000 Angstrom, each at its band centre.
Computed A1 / 0.15 mag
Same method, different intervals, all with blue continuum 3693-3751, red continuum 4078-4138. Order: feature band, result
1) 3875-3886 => 0.07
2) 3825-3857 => 0.19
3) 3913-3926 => 0.23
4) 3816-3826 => 0.12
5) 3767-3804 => -0.08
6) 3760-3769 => 0.04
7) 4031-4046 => 0.01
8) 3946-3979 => 0.42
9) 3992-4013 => -0.03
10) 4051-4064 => -0.02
